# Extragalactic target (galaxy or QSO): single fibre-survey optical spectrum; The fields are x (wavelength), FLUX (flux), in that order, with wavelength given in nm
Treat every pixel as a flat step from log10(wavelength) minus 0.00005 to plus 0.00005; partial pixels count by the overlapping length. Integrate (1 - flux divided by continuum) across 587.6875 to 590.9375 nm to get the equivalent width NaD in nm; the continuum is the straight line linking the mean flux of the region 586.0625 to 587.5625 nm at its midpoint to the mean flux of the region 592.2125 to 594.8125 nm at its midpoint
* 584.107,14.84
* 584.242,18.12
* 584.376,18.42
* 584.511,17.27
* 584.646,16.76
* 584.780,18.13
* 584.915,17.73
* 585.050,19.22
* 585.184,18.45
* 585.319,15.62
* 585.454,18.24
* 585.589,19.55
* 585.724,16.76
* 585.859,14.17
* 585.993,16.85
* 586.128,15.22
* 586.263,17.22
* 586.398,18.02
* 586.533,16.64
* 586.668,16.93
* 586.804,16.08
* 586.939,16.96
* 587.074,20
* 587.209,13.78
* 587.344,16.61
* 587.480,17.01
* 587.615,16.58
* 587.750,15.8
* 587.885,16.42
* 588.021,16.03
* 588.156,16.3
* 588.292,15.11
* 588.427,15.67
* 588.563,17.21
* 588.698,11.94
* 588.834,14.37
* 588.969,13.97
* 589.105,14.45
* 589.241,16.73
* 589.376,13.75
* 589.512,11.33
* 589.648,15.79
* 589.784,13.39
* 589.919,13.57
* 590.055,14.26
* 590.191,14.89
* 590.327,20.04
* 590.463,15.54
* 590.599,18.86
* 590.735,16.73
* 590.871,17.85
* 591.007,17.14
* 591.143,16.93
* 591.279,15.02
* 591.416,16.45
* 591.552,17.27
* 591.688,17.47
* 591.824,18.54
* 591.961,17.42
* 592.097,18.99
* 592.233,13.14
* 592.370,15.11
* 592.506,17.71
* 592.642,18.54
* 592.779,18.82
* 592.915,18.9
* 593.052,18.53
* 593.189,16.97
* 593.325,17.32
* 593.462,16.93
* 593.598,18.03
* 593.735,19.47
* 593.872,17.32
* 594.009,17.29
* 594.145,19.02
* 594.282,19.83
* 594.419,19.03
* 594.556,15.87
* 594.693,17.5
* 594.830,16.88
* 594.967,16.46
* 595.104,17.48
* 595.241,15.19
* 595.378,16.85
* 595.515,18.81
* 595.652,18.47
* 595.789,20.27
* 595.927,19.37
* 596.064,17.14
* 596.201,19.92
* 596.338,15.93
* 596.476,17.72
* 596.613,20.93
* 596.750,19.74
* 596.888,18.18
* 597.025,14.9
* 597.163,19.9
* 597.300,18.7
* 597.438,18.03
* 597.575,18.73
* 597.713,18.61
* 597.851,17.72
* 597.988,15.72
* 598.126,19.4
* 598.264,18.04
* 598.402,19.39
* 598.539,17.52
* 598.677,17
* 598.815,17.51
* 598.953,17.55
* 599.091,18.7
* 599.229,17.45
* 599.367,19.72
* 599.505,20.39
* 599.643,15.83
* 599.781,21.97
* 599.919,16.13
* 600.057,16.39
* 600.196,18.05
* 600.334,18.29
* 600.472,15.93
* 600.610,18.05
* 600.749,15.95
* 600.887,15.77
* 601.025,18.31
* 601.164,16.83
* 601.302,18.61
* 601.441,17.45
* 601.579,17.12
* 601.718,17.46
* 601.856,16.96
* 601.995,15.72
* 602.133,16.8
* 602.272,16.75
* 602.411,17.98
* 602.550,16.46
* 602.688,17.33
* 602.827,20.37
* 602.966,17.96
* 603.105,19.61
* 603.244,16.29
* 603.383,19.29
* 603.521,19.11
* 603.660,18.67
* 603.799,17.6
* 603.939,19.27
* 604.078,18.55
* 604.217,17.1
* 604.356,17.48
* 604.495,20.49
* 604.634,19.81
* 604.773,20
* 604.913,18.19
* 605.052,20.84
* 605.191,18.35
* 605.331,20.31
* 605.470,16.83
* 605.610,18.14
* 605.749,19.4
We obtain 0.32 nm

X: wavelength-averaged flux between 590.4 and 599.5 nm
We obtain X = 17.8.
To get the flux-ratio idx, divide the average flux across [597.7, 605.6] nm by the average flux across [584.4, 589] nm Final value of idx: 1.1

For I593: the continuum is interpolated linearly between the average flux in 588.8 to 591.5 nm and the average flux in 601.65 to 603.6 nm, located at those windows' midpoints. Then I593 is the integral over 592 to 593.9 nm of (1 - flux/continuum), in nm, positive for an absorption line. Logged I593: -0.18 nm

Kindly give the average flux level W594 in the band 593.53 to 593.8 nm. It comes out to 18.7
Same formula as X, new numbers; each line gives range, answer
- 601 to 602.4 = 17.2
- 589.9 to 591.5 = 16.5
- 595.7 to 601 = 18.1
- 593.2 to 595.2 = 17.7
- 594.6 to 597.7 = 18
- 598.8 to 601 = 17.7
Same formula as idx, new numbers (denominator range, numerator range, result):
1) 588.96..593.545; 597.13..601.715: 1.09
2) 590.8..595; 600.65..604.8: 1.02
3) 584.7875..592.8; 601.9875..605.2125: 1.12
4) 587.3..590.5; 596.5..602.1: 1.17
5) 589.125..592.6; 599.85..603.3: 1.07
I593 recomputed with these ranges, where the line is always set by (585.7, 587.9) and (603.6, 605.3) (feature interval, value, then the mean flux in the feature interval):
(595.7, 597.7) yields -0.08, 18.5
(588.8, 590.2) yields 0.22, 14.2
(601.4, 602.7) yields 0.11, 17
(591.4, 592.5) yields 0.02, 16.9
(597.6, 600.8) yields 0.05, 17.9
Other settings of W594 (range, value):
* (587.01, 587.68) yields 16.8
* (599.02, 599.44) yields 18.6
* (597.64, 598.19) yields 17.8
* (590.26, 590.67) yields 18.1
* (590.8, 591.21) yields 17.3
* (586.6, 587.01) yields 16.7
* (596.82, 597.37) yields 17.9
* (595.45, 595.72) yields 18.6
